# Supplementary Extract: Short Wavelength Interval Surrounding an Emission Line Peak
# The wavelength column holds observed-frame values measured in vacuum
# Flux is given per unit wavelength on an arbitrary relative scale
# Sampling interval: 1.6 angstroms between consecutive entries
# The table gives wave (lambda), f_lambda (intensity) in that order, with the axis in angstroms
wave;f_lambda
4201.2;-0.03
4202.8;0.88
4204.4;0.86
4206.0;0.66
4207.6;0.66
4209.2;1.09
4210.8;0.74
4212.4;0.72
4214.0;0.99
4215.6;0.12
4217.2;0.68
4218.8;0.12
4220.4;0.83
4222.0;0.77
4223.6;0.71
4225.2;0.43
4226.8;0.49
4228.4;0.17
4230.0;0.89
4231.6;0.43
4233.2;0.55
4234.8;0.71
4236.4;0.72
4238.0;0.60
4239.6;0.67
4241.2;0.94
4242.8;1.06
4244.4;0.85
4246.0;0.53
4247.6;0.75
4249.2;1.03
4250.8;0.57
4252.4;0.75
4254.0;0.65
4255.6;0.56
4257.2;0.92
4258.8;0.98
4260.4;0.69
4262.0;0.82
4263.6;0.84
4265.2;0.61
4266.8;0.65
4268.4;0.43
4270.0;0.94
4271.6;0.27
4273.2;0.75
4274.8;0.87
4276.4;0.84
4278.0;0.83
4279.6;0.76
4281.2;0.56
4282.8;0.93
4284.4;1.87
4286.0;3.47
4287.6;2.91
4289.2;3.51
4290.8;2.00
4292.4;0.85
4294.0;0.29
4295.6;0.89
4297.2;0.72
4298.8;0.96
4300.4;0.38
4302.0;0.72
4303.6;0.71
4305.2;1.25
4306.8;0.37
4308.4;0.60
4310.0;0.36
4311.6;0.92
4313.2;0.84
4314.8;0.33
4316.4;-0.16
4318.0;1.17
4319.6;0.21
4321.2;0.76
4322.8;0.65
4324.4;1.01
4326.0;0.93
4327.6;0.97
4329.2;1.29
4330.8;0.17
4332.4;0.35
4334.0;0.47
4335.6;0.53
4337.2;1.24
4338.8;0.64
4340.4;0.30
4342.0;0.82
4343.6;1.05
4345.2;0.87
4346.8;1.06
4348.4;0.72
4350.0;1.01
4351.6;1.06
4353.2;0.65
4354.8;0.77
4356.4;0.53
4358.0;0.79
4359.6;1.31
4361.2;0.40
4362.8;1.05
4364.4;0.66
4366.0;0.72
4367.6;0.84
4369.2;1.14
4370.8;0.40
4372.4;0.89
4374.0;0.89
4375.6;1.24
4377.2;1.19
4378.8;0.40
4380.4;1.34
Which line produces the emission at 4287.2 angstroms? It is [O II] 3727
